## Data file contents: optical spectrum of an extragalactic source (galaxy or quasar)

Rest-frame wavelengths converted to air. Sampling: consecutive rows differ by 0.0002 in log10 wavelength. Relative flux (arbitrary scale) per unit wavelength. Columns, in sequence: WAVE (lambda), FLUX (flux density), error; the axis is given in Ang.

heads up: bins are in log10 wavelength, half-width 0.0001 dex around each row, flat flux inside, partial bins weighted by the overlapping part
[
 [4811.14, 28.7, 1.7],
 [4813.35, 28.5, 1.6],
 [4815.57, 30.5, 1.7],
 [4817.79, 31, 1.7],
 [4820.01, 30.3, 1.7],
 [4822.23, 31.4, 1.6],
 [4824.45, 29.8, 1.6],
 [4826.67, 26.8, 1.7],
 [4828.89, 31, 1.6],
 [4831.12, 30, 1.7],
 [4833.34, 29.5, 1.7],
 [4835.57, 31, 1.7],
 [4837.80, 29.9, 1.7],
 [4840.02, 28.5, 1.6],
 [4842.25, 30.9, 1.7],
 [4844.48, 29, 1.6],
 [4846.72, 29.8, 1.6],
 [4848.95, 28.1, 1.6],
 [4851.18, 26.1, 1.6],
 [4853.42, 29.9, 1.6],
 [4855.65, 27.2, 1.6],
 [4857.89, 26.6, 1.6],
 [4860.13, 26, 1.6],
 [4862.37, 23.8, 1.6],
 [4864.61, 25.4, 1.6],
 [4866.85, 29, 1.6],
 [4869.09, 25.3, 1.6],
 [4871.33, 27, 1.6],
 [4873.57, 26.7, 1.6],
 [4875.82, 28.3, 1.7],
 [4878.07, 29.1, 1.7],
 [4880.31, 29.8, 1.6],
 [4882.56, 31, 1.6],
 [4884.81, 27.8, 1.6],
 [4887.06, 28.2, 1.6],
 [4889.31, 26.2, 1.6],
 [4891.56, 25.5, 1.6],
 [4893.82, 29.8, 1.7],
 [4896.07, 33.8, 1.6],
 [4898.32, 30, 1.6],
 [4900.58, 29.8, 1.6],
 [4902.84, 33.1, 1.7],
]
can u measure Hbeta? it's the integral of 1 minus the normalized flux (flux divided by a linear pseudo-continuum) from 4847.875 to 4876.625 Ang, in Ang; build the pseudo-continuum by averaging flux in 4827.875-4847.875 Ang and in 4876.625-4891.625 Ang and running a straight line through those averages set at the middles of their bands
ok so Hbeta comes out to 2.3 Ang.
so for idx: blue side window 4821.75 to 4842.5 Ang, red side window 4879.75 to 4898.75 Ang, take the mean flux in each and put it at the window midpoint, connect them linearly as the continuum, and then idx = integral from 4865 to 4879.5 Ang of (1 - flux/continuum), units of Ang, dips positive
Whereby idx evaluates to 0.9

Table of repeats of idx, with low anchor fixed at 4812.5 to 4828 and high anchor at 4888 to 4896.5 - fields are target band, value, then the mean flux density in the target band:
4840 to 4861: 0.7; 28.2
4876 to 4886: -0.2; 29.3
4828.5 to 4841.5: -0.2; 30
